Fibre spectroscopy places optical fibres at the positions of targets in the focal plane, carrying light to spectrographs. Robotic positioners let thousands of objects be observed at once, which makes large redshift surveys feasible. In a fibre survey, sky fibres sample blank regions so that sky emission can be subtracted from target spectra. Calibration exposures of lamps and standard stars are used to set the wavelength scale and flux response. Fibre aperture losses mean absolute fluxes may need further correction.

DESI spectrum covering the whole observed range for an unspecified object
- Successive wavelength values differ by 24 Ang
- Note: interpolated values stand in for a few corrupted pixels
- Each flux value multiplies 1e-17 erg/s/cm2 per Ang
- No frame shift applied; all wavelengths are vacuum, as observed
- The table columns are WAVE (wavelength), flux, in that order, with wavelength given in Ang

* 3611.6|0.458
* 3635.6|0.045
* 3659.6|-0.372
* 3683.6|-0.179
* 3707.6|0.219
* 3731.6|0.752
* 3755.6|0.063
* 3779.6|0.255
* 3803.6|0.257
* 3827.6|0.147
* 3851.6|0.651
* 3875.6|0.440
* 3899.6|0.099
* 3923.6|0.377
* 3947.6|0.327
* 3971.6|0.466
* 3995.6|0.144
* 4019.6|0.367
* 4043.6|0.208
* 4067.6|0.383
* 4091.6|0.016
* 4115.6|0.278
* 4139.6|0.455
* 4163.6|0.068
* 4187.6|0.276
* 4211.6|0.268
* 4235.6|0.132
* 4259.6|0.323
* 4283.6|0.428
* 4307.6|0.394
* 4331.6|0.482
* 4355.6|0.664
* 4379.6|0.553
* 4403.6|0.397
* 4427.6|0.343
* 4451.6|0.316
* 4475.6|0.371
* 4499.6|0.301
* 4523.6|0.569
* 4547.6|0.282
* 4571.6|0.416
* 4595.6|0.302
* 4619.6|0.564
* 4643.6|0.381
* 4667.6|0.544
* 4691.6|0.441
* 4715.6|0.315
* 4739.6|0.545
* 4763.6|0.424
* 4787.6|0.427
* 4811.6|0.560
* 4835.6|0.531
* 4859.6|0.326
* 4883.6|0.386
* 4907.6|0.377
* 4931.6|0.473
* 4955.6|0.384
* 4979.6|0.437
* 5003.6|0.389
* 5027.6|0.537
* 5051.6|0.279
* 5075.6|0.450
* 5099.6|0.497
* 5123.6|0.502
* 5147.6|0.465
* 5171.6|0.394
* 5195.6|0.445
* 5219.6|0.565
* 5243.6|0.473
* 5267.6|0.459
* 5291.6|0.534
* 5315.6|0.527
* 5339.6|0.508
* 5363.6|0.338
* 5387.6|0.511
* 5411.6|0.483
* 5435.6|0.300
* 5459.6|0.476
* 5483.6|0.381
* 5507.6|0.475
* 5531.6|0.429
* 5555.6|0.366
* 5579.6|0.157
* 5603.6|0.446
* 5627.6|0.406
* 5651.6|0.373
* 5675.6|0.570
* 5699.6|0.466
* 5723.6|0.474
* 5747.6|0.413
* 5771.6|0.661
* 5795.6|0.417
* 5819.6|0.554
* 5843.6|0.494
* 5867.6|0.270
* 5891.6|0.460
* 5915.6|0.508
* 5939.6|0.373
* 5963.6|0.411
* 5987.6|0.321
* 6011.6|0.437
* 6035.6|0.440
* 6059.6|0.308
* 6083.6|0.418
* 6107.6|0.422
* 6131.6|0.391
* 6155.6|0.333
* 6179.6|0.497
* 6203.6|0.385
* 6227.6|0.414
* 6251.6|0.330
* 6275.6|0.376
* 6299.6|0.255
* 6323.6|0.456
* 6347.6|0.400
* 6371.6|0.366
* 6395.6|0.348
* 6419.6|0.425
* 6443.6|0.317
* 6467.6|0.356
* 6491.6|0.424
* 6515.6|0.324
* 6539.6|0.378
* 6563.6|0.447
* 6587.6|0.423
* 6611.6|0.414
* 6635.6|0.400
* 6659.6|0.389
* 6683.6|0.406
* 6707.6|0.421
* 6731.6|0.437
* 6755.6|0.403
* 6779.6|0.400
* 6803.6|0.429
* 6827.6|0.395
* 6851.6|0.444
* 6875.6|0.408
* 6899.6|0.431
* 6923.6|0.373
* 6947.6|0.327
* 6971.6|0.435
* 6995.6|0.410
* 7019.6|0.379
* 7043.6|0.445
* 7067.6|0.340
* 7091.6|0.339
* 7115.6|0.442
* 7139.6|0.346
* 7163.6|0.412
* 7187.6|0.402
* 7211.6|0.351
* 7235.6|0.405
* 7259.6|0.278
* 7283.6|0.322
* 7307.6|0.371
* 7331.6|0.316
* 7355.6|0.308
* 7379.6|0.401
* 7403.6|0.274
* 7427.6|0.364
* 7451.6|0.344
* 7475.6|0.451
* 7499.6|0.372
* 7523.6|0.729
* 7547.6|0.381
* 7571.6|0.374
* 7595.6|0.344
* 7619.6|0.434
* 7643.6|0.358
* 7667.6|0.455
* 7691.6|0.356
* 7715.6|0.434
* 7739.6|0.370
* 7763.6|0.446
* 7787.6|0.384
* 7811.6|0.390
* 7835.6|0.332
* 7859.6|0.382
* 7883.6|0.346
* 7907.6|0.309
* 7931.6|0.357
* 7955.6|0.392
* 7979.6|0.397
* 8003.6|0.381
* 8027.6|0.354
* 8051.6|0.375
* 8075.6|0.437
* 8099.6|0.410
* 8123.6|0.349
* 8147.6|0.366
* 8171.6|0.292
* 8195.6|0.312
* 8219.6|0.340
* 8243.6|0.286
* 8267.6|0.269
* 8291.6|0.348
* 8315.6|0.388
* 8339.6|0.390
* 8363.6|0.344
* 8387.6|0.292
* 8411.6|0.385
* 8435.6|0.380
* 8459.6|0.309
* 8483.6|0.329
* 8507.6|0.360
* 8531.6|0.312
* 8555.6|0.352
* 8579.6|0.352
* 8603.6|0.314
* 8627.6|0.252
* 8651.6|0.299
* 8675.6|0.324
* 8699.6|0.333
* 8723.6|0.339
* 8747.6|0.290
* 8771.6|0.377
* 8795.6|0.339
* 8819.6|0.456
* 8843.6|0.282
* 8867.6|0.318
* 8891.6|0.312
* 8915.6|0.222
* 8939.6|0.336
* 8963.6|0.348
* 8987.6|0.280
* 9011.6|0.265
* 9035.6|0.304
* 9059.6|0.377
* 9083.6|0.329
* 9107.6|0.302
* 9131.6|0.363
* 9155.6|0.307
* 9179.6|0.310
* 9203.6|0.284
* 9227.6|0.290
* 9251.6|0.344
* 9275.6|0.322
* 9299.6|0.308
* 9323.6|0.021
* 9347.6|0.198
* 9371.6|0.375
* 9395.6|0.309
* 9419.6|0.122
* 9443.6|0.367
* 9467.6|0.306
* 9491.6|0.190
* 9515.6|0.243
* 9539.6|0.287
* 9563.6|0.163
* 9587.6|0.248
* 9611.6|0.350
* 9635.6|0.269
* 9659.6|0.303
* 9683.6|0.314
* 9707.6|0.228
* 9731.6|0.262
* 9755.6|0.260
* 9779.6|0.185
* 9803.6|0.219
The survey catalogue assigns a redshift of 0.15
